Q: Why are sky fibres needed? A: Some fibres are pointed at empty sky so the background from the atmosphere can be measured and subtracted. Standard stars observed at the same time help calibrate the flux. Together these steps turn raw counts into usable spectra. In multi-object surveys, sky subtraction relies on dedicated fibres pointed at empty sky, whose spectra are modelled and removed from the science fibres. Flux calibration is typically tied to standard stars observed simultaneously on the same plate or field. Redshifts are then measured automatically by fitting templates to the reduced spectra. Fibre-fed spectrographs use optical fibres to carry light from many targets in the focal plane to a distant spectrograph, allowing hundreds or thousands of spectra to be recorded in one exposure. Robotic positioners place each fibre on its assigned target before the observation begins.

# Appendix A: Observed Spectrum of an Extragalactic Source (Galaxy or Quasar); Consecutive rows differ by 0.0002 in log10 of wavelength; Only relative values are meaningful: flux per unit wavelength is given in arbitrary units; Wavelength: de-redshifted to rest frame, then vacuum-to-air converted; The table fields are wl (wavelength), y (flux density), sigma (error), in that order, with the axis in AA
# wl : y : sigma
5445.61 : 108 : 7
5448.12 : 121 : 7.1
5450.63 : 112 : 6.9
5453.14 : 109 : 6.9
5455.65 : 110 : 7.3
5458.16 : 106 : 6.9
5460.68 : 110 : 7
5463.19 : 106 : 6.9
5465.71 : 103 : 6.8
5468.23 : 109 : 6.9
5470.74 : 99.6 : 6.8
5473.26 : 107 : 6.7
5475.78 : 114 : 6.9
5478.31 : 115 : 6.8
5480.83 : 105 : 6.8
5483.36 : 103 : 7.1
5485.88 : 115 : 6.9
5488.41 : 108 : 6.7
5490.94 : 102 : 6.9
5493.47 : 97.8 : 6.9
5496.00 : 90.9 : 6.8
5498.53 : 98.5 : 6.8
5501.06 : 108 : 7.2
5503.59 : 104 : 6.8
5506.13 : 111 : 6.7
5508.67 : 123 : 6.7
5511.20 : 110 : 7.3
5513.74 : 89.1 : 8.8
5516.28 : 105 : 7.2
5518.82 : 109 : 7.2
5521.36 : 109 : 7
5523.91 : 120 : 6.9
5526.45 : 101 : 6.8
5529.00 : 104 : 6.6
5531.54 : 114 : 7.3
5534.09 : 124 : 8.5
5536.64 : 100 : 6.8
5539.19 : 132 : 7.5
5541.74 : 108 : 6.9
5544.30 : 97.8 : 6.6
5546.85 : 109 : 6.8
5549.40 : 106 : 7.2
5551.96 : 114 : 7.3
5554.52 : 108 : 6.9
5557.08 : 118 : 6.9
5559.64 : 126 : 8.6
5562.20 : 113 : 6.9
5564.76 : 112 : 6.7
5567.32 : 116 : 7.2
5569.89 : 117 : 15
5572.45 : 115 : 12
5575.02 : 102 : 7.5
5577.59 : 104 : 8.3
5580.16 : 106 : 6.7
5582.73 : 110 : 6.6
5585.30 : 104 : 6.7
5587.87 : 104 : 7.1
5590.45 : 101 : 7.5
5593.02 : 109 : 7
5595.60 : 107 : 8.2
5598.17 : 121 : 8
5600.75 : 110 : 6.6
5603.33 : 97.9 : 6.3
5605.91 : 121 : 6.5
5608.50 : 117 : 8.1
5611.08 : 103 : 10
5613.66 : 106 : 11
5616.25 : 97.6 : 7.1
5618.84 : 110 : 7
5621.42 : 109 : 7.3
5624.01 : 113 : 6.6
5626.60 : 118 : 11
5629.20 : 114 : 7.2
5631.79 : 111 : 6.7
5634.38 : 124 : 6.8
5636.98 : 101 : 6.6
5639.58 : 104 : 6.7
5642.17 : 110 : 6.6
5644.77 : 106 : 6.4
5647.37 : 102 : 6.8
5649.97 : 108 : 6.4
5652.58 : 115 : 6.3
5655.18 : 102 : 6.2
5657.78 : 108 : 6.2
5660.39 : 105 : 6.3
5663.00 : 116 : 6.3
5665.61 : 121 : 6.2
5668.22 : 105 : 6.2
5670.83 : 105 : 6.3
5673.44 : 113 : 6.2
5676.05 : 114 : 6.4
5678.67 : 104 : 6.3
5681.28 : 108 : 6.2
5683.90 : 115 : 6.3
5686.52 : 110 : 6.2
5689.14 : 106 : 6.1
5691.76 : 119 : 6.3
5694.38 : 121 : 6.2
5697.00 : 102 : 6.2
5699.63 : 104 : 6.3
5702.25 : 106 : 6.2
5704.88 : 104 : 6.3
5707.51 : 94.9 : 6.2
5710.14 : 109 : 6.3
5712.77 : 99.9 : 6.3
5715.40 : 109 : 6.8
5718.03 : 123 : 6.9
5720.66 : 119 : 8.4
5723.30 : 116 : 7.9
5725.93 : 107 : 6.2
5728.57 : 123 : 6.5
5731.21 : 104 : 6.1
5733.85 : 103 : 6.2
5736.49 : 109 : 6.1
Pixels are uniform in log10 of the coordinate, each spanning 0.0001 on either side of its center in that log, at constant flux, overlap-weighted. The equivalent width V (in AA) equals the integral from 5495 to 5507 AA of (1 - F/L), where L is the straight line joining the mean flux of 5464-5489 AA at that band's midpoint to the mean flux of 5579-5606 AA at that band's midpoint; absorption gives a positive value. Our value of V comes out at 0.6 AA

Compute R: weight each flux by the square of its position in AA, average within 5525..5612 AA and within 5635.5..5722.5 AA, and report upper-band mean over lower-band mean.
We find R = 1.03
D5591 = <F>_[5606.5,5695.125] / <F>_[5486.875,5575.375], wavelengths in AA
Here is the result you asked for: 1.0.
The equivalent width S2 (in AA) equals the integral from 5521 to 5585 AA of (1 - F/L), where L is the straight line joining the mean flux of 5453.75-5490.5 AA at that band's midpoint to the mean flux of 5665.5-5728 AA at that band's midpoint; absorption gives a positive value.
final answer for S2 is -1.7 AA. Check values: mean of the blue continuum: 108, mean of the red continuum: 110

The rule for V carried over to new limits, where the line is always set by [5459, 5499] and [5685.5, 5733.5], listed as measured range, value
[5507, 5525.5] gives -0.5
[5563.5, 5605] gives -0.5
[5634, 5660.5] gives 0.3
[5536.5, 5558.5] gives -0.9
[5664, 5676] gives -0.3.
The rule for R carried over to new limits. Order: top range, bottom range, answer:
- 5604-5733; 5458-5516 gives 1.11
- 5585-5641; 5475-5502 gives 1.09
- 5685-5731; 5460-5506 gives 1.13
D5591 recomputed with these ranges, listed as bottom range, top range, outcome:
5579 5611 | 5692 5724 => 1.00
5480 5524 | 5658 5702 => 1.04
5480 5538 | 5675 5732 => 1.03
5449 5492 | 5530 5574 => 1.05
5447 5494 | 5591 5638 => 1.02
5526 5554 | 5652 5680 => 1.00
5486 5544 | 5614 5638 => 1.03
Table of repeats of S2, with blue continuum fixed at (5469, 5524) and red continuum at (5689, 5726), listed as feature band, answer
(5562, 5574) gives -0.79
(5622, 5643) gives -0.67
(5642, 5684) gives -0.08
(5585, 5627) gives -0.27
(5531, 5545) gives -0.82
